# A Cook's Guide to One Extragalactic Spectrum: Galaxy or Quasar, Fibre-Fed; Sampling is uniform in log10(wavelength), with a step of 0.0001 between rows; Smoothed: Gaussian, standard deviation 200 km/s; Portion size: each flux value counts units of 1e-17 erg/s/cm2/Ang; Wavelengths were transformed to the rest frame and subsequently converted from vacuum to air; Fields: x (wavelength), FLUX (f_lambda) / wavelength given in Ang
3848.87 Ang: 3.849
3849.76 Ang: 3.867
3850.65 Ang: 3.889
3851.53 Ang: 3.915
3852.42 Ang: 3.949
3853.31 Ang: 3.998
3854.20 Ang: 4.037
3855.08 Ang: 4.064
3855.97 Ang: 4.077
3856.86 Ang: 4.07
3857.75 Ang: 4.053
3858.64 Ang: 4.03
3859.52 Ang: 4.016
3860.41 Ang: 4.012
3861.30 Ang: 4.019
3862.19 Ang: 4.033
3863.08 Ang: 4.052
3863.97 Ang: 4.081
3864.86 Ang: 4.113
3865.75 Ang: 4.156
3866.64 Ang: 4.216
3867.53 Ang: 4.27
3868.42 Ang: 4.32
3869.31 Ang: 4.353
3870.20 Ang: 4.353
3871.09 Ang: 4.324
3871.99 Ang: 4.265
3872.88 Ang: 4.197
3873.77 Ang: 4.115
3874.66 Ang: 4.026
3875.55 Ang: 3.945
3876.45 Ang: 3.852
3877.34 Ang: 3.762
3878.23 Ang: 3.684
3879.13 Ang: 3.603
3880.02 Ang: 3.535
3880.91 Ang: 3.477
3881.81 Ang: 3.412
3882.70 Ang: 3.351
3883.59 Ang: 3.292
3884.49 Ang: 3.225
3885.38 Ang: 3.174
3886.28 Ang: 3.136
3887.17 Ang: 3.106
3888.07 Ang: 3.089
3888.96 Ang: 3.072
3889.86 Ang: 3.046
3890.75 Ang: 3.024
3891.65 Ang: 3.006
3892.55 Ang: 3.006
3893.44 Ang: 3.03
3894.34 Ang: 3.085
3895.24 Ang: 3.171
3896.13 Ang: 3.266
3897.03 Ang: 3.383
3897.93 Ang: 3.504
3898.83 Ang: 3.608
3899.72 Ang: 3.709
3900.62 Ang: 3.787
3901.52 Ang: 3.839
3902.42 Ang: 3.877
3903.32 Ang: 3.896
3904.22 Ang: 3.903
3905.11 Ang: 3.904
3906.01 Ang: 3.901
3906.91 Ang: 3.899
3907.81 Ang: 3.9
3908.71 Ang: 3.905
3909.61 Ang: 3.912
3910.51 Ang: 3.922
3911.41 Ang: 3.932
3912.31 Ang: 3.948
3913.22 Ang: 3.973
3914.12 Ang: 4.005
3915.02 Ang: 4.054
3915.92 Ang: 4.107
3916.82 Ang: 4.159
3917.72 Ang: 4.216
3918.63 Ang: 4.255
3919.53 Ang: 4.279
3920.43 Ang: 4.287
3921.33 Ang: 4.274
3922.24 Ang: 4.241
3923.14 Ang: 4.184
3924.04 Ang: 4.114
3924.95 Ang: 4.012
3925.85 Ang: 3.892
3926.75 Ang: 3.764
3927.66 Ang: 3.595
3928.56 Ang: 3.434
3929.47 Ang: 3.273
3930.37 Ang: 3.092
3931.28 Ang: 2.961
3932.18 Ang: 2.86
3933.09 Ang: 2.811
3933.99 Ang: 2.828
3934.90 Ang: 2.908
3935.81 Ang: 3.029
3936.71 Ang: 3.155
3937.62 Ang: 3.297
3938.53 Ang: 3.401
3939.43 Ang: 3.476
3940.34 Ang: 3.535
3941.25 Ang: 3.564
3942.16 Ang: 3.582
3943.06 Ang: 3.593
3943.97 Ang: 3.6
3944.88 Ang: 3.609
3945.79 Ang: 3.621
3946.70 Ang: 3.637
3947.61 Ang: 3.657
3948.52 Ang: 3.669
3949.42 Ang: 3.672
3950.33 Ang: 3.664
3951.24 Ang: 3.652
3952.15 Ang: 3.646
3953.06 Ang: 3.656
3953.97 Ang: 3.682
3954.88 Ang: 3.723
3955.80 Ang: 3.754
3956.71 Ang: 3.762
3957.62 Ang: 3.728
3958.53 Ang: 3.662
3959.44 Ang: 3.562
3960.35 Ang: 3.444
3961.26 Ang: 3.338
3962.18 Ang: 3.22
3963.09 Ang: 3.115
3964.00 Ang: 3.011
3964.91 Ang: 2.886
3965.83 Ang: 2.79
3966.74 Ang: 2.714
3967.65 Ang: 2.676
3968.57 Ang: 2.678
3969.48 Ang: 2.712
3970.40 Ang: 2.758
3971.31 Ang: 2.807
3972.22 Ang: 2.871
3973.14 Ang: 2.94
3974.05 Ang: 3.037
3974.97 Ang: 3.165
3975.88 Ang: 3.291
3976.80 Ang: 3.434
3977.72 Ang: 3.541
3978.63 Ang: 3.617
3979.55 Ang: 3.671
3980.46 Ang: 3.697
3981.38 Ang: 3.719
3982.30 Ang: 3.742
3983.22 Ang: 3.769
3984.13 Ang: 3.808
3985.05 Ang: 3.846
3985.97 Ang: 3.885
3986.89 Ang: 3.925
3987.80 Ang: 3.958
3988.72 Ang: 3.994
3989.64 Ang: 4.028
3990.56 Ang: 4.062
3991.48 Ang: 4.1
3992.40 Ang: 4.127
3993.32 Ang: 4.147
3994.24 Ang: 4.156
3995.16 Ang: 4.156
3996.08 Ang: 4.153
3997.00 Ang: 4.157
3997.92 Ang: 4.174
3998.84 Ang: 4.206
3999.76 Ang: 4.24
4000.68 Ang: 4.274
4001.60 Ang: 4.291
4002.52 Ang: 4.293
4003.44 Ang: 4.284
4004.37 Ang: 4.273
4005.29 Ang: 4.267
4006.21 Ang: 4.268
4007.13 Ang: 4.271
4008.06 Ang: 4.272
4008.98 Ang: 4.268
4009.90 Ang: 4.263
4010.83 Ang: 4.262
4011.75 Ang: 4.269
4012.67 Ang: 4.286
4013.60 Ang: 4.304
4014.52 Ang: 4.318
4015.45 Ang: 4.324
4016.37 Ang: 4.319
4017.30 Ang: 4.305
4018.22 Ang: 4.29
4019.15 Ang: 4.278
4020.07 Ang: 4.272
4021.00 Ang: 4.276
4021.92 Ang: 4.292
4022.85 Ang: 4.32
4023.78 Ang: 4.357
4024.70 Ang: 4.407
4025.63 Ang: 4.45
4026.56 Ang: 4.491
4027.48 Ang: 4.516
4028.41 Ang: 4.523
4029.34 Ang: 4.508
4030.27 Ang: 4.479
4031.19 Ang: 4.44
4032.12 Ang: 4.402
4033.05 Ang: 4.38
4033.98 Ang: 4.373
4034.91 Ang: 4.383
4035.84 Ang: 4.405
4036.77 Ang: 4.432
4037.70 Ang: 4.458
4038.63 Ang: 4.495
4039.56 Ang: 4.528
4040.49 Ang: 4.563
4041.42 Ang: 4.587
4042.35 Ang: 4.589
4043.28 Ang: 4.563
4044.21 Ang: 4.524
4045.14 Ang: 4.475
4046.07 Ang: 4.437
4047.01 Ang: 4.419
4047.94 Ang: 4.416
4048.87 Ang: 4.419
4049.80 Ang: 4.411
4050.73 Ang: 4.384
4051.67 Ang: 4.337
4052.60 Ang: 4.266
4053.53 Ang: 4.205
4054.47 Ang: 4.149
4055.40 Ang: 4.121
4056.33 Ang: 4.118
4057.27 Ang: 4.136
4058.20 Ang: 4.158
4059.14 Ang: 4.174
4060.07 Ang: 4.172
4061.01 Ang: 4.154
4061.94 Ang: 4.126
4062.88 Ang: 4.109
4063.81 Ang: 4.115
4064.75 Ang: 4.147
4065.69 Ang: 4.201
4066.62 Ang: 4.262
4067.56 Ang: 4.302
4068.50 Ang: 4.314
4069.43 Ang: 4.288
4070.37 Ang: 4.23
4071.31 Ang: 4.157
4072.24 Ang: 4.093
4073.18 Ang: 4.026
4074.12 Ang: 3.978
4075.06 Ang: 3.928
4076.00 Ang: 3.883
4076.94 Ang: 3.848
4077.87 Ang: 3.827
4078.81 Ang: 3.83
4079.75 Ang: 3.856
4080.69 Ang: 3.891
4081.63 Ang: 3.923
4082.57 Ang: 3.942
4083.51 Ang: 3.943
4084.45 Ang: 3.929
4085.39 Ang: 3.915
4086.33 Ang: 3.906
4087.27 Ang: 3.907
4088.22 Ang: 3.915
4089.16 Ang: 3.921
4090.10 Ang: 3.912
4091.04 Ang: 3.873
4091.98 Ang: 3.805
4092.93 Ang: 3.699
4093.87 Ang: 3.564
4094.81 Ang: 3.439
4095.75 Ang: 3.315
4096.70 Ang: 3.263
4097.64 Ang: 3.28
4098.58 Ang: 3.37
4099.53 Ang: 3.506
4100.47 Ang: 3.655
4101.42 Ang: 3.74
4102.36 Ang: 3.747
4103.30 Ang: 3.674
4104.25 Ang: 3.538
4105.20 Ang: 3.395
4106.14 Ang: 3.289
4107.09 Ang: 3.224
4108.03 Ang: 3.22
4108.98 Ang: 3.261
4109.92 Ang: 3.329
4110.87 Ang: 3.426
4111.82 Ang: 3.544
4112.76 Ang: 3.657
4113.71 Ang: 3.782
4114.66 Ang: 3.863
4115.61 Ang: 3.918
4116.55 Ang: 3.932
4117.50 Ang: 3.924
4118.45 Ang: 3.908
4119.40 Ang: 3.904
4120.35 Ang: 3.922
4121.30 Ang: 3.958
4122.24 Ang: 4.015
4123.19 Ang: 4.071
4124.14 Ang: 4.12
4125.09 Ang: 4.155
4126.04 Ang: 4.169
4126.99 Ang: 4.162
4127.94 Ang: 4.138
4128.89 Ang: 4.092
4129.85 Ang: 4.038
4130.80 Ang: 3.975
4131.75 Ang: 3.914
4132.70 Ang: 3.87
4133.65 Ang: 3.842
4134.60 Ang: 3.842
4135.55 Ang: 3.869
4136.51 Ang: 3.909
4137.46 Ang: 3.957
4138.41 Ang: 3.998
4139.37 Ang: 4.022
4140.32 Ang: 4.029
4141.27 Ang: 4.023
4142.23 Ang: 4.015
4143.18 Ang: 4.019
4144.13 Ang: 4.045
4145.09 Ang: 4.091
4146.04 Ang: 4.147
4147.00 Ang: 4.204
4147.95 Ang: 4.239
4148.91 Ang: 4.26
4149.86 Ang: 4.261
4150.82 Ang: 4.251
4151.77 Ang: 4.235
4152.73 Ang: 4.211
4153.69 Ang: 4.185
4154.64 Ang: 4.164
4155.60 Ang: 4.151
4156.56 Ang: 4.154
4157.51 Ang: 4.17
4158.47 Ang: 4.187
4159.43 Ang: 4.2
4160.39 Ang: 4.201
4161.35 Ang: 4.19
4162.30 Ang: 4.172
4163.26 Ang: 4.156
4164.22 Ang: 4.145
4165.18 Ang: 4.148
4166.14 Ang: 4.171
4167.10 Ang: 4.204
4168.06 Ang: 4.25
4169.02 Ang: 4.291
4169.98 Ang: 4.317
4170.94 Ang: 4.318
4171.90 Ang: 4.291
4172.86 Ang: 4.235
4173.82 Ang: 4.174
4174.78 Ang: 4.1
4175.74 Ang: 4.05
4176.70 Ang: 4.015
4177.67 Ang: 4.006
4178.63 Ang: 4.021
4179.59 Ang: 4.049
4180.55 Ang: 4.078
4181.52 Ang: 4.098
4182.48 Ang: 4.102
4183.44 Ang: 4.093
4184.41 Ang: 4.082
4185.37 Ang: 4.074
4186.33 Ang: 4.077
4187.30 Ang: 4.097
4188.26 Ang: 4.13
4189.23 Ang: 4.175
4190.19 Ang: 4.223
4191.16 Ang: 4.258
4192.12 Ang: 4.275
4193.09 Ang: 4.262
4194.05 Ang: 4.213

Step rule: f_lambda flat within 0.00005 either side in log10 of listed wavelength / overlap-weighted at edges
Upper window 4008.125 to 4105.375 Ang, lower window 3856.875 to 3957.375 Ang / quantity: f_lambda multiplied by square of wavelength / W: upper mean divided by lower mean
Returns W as 1.2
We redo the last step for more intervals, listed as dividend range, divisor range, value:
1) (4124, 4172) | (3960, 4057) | 1.10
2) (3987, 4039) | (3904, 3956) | 1.21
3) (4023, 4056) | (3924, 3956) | 1.34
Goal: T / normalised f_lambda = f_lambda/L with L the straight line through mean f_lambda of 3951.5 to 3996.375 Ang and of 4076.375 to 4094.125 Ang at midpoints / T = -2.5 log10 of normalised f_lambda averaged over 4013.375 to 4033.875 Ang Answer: -0.19 mag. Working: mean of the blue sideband 3.51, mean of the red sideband 3.87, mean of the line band 4.38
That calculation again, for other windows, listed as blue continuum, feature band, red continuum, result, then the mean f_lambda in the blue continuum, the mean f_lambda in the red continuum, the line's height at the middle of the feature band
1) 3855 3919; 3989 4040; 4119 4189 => -0.098 mag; 3.78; 4.1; 3.93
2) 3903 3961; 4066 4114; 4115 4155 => 0.059 mag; 3.7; 4.05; 3.97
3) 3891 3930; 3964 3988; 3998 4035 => 0.246 mag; 3.8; 4.33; 4.13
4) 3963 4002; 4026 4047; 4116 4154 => -0.191 mag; 3.59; 4.05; 3.75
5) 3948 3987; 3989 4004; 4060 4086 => -0.170 mag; 3.39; 4.05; 3.57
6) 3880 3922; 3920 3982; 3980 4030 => 0.144 mag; 3.64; 4.19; 3.91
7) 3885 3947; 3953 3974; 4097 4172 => 0.153 mag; 3.59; 3.95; 3.67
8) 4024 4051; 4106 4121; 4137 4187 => 0.172 mag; 4.47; 4.14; 4.27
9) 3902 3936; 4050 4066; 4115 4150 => -0.065 mag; 3.78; 4.02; 3.94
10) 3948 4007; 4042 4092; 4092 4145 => -0.110 mag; 3.65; 3.78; 3.73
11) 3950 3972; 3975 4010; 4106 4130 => -0.184 mag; 3.27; 3.81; 3.38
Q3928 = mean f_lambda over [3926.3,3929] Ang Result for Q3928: 3.6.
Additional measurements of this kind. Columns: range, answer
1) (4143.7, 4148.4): 4.14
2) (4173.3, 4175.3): 4.14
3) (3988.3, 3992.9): 4.06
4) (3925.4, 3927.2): 3.84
